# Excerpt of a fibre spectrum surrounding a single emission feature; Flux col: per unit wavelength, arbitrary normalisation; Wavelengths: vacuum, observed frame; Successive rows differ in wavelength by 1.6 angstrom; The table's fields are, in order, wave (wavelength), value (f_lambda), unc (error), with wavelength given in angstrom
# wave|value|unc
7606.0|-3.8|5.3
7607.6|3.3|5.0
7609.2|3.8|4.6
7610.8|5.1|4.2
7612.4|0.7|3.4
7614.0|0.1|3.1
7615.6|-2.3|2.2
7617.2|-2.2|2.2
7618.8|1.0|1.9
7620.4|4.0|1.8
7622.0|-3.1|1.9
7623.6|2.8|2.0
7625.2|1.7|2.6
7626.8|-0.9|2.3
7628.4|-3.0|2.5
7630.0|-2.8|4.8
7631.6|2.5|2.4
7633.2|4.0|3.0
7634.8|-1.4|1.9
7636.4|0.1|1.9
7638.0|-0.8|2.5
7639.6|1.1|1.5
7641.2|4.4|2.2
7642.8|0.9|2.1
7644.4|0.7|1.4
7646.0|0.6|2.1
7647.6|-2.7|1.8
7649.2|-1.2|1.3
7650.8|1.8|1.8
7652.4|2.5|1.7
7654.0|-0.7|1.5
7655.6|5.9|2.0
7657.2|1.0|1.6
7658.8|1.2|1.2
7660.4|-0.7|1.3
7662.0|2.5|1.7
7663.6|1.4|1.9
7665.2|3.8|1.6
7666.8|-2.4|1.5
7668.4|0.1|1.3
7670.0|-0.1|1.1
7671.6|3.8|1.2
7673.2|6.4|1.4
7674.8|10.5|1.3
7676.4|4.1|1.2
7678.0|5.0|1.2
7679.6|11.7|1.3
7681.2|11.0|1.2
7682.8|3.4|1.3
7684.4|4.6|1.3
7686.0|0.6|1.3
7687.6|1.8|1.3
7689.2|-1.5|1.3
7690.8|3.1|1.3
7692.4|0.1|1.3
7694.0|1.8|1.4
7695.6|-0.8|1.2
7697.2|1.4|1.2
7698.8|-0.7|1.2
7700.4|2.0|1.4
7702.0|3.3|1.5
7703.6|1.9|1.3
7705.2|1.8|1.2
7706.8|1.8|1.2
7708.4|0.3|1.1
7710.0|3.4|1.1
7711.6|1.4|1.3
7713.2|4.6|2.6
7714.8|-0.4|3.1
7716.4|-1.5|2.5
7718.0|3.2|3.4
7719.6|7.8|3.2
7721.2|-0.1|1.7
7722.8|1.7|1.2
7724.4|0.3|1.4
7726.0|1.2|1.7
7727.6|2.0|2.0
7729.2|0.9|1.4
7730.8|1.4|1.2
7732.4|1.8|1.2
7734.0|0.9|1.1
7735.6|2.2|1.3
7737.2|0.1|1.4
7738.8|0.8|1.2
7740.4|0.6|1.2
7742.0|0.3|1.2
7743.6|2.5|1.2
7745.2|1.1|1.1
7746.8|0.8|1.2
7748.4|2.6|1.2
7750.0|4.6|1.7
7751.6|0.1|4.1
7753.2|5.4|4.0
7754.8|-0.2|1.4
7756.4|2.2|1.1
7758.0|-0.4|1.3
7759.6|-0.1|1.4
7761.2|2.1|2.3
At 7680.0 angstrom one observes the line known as [O II] 3727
